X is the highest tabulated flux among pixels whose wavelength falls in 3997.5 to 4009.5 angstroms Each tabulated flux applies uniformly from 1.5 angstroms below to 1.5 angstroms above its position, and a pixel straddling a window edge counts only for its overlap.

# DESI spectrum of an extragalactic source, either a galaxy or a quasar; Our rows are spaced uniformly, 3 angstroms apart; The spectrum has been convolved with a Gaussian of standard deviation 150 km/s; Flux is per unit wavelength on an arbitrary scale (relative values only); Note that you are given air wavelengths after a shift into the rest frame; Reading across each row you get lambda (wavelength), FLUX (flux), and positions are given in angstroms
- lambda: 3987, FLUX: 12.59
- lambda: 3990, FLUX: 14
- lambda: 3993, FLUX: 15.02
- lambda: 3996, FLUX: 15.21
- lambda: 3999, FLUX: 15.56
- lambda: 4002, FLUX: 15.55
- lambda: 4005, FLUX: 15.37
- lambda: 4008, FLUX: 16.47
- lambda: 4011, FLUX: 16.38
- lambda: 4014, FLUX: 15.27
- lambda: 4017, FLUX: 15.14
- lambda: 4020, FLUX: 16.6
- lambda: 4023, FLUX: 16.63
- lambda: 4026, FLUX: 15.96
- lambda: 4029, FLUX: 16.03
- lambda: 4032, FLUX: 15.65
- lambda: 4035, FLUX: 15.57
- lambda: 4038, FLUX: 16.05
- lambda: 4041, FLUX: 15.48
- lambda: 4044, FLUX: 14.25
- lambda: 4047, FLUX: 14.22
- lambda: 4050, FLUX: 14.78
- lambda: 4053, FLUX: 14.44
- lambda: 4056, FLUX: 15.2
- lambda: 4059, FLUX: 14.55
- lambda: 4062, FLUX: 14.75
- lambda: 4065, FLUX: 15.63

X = 16.47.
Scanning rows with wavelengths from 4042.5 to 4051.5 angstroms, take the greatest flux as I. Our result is 14.78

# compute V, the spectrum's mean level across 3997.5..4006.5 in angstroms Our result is 15.5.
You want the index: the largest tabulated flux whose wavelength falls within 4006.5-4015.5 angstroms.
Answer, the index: 16.47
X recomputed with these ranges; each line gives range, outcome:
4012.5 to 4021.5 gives 16.6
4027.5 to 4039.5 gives 16.05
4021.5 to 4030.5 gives 16.63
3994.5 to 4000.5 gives 15.56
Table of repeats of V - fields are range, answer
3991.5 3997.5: 15.1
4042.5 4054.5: 14.4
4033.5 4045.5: 15.3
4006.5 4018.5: 15.8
